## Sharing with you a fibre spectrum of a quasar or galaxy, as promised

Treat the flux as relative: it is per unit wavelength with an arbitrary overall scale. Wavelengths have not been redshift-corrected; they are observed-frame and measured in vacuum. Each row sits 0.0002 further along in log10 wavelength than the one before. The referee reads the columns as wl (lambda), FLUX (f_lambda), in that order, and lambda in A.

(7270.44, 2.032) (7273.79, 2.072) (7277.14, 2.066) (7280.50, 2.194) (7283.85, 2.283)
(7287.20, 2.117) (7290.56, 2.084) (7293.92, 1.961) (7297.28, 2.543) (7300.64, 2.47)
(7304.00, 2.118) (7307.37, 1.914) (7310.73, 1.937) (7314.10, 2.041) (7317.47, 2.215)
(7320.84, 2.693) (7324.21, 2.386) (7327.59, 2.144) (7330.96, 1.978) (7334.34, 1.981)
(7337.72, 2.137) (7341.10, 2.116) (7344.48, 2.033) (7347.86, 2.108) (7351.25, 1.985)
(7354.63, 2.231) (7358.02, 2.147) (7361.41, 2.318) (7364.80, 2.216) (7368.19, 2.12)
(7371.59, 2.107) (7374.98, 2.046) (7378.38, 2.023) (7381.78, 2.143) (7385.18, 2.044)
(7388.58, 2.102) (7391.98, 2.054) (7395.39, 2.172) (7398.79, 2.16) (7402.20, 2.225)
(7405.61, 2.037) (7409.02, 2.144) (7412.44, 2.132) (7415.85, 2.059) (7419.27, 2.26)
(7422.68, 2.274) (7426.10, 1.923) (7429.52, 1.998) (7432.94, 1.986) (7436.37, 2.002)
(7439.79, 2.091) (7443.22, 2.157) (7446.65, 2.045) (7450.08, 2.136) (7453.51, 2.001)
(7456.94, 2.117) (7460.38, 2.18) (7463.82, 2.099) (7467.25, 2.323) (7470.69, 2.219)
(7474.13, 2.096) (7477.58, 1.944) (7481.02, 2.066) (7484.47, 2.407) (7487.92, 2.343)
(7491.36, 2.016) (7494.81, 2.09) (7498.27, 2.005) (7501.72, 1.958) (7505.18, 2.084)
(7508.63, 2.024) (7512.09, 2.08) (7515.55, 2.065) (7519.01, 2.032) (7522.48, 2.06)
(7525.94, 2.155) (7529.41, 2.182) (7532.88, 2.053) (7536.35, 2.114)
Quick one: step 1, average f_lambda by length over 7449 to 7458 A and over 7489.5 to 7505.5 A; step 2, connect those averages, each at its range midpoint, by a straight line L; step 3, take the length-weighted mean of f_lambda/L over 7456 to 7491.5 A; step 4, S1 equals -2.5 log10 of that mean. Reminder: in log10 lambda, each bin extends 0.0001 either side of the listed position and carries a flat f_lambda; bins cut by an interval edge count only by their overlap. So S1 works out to -0.06 mag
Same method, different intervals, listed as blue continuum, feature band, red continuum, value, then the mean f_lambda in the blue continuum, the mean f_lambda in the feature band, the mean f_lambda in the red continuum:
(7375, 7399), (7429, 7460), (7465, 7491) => 0.04 mag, 2.09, 2.07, 2.19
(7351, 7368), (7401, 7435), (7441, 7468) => 0.03 mag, 2.19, 2.1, 2.12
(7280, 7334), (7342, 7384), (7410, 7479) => 0.02 mag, 2.19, 2.12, 2.1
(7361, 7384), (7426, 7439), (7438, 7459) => 0.06 mag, 2.13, 1.99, 2.09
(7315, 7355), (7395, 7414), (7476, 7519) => -0.01 mag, 2.16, 2.14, 2.09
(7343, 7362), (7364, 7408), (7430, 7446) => -0.01 mag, 2.13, 2.11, 2.05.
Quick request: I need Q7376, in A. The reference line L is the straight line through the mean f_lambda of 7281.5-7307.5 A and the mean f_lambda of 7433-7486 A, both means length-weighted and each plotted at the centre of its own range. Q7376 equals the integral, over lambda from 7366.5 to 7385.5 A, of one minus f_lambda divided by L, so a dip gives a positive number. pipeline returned 0.7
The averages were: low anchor 2.2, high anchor 2.12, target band 2.08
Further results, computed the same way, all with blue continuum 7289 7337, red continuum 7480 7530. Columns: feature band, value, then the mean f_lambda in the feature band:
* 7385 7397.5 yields 0.26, 2.1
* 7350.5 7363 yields -0.14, 2.18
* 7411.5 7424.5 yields -0.28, 2.18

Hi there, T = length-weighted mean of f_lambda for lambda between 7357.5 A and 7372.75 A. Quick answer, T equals 2.19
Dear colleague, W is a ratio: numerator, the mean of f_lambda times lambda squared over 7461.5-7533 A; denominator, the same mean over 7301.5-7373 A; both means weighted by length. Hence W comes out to 1.03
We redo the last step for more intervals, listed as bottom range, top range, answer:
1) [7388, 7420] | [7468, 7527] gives 1.01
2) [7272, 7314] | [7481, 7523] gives 1.04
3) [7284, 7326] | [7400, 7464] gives 0.98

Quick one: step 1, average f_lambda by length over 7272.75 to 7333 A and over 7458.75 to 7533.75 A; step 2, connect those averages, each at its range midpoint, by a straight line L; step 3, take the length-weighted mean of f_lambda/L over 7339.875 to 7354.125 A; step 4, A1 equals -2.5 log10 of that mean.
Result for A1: 0.05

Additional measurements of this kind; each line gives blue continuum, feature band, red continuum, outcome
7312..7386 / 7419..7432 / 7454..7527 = 0.018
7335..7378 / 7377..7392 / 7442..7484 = 0.024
